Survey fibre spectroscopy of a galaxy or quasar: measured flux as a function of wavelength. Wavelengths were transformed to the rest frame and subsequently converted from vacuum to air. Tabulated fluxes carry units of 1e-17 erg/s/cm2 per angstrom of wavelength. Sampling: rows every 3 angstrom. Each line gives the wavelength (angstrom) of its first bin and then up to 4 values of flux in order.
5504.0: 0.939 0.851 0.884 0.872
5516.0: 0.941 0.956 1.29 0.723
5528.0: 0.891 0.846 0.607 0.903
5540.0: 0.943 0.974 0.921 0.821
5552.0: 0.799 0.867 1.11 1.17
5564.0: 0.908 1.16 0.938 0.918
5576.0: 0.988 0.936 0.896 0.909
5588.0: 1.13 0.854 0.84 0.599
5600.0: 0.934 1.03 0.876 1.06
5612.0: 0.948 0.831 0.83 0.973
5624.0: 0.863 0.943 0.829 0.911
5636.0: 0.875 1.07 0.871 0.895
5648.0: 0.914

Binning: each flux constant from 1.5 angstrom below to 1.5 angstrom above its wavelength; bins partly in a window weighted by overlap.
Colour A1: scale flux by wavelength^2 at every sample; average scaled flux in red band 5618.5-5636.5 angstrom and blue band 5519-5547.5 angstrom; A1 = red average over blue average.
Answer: 1.03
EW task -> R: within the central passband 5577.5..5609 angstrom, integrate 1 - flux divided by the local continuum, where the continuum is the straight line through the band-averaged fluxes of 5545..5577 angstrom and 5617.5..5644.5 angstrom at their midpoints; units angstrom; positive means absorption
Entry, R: 1.0 angstrom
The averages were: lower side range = 0.964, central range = 0.908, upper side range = 0.91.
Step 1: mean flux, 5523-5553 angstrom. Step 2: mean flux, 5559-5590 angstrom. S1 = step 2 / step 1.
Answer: 1.2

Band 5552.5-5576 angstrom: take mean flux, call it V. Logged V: 1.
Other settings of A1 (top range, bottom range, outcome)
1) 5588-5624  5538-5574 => 0.95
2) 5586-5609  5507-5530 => 1.00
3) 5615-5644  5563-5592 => 0.95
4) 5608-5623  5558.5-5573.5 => 0.91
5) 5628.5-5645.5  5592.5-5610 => 1.04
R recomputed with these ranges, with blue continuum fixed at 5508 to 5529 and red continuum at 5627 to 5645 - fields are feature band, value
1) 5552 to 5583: -1.85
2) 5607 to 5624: -0.08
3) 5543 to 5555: 0.83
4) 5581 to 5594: -0.21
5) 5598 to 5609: -0.33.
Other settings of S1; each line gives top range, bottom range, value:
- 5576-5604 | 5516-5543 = 1.00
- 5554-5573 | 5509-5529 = 1.09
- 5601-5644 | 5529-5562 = 1.02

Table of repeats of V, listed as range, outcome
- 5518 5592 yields 0.939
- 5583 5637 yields 0.902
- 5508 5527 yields 0.94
